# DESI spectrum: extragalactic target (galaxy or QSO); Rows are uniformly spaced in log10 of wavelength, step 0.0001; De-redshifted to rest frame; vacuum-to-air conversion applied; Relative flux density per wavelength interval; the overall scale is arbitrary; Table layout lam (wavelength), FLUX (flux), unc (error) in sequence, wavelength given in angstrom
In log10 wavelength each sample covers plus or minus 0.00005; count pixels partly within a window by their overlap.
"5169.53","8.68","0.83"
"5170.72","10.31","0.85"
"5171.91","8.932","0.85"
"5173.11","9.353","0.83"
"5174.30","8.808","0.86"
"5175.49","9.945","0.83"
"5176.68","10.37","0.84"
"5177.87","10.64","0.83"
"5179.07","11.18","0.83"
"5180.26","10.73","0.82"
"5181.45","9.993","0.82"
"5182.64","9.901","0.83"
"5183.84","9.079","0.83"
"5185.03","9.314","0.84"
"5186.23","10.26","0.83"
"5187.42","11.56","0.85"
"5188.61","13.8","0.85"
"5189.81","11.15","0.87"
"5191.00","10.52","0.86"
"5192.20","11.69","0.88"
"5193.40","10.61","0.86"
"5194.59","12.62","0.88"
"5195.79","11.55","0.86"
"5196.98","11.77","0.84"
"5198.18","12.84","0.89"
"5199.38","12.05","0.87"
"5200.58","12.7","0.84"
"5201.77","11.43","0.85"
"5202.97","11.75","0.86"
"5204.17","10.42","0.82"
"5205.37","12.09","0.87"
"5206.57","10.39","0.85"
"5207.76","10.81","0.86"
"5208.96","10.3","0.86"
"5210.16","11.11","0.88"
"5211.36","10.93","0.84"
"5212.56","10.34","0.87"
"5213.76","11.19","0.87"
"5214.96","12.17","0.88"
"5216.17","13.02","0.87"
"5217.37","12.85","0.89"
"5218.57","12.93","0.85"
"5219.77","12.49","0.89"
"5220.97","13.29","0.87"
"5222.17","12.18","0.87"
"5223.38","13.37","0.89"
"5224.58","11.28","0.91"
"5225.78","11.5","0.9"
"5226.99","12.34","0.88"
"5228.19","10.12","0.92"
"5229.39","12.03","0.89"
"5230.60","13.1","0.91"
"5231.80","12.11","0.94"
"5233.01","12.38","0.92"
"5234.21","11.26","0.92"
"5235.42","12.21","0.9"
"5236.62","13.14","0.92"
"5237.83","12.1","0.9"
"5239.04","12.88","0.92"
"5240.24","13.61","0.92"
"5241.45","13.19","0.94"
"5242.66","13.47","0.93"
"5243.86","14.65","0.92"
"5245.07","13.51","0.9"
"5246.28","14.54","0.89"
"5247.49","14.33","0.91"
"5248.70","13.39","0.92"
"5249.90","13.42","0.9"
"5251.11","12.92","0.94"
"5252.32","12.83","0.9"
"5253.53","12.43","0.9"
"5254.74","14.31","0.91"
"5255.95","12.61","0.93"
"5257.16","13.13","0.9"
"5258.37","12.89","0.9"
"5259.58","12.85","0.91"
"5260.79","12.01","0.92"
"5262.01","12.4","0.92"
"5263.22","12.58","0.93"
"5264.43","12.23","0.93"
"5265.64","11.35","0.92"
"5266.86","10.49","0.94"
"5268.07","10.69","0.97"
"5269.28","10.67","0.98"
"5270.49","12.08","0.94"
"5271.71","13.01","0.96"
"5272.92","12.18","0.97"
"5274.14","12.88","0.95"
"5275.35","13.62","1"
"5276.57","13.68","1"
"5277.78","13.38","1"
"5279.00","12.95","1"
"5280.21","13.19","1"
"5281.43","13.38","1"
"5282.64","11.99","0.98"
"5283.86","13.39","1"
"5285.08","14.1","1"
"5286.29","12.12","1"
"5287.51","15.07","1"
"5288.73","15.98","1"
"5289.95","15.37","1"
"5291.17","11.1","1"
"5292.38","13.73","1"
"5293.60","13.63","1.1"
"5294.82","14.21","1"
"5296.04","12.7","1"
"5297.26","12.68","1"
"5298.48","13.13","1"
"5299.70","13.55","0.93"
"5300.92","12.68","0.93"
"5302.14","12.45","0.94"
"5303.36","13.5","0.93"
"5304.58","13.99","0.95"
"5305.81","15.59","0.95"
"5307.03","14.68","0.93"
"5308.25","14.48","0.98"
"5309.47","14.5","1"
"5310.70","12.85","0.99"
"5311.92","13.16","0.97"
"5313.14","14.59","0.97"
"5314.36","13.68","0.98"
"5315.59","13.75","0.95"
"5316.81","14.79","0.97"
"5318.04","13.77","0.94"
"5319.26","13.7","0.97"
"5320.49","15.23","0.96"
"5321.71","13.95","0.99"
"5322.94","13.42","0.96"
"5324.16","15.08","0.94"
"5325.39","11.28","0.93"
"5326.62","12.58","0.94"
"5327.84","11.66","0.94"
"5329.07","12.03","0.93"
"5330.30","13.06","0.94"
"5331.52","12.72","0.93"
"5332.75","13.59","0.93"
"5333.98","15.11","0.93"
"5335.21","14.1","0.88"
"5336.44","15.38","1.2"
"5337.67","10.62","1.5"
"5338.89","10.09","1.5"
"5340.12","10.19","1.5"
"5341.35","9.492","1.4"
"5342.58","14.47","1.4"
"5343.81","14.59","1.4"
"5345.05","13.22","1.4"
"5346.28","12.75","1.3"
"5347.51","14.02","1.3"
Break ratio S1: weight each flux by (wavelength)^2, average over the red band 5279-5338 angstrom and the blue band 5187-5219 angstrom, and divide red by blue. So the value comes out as 1.21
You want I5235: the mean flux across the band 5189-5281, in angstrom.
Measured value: 12.3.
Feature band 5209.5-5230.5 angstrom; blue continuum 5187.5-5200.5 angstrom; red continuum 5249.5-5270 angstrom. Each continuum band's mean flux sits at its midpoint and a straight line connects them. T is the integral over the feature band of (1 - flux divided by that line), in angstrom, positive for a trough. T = 0.1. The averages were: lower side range 11.9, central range 12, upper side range 12.3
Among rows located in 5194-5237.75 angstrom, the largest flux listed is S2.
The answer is 13.37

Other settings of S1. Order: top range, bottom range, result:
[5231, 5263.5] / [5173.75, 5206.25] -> 1.20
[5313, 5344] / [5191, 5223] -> 1.17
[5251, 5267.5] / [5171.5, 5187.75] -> 1.29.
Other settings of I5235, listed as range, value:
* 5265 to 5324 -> 13.4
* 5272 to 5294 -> 13.4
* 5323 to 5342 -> 12.5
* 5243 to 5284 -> 12.8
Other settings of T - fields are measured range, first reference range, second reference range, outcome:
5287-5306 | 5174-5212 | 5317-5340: -1.52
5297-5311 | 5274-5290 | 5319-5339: -0.30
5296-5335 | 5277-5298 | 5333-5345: -1.55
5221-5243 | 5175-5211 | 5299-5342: -1.11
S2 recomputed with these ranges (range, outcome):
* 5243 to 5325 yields 15.98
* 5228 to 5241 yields 13.61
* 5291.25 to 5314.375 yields 15.59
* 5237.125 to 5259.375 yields 14.65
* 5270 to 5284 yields 13.68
